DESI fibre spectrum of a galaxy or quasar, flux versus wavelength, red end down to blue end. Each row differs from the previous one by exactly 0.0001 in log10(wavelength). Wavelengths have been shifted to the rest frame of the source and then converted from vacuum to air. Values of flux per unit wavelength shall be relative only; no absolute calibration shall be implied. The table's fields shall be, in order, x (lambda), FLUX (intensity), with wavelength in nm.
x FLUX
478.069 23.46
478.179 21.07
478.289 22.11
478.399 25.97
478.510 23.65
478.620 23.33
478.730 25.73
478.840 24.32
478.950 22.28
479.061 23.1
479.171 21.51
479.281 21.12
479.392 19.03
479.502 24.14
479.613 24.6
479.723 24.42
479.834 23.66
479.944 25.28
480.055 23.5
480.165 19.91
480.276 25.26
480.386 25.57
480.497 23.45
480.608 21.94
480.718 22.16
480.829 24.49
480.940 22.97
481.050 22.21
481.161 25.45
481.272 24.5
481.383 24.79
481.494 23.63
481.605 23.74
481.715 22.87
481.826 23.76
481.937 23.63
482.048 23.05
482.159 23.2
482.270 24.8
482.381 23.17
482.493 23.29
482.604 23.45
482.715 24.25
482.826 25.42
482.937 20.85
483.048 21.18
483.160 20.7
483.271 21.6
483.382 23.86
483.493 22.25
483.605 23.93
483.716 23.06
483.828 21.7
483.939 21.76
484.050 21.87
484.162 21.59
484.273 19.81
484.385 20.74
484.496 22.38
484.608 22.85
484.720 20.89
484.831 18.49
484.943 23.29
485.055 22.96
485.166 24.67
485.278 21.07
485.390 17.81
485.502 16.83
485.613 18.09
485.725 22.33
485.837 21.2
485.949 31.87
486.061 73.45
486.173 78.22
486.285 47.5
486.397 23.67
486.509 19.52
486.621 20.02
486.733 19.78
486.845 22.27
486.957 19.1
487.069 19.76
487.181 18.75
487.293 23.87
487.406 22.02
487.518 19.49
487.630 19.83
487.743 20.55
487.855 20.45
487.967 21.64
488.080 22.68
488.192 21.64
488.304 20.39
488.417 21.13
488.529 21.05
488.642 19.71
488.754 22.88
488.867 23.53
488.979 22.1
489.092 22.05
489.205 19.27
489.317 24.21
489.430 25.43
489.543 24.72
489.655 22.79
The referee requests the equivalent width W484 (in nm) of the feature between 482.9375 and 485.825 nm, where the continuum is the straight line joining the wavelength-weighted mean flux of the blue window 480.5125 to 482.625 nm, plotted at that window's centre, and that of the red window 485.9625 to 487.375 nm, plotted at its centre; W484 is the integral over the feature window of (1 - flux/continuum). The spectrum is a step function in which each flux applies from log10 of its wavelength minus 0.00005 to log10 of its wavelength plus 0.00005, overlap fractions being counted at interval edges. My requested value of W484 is 0.68 nm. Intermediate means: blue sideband 23.5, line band 21.4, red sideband 32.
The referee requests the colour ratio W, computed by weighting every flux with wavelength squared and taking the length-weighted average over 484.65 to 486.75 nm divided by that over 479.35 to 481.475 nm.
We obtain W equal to 1.2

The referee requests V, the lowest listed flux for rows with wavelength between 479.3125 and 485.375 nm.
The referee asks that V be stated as 18.49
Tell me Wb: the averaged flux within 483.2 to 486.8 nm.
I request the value 25.9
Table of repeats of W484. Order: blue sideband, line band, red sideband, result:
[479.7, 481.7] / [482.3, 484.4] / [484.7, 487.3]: 0.244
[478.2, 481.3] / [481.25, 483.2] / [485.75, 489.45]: 0.061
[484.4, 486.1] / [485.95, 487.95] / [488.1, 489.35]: -0.455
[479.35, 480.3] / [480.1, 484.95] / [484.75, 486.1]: 0.288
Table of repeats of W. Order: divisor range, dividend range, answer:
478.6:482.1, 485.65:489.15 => 1.13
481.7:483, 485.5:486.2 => 1.61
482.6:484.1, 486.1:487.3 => 1.31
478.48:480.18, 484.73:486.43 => 1.36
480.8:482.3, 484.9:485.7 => 0.88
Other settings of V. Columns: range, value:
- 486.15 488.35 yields 18.75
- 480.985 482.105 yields 22.21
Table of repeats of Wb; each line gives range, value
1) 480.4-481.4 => 23.6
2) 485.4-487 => 30.7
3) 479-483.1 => 23.3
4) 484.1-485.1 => 21.4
